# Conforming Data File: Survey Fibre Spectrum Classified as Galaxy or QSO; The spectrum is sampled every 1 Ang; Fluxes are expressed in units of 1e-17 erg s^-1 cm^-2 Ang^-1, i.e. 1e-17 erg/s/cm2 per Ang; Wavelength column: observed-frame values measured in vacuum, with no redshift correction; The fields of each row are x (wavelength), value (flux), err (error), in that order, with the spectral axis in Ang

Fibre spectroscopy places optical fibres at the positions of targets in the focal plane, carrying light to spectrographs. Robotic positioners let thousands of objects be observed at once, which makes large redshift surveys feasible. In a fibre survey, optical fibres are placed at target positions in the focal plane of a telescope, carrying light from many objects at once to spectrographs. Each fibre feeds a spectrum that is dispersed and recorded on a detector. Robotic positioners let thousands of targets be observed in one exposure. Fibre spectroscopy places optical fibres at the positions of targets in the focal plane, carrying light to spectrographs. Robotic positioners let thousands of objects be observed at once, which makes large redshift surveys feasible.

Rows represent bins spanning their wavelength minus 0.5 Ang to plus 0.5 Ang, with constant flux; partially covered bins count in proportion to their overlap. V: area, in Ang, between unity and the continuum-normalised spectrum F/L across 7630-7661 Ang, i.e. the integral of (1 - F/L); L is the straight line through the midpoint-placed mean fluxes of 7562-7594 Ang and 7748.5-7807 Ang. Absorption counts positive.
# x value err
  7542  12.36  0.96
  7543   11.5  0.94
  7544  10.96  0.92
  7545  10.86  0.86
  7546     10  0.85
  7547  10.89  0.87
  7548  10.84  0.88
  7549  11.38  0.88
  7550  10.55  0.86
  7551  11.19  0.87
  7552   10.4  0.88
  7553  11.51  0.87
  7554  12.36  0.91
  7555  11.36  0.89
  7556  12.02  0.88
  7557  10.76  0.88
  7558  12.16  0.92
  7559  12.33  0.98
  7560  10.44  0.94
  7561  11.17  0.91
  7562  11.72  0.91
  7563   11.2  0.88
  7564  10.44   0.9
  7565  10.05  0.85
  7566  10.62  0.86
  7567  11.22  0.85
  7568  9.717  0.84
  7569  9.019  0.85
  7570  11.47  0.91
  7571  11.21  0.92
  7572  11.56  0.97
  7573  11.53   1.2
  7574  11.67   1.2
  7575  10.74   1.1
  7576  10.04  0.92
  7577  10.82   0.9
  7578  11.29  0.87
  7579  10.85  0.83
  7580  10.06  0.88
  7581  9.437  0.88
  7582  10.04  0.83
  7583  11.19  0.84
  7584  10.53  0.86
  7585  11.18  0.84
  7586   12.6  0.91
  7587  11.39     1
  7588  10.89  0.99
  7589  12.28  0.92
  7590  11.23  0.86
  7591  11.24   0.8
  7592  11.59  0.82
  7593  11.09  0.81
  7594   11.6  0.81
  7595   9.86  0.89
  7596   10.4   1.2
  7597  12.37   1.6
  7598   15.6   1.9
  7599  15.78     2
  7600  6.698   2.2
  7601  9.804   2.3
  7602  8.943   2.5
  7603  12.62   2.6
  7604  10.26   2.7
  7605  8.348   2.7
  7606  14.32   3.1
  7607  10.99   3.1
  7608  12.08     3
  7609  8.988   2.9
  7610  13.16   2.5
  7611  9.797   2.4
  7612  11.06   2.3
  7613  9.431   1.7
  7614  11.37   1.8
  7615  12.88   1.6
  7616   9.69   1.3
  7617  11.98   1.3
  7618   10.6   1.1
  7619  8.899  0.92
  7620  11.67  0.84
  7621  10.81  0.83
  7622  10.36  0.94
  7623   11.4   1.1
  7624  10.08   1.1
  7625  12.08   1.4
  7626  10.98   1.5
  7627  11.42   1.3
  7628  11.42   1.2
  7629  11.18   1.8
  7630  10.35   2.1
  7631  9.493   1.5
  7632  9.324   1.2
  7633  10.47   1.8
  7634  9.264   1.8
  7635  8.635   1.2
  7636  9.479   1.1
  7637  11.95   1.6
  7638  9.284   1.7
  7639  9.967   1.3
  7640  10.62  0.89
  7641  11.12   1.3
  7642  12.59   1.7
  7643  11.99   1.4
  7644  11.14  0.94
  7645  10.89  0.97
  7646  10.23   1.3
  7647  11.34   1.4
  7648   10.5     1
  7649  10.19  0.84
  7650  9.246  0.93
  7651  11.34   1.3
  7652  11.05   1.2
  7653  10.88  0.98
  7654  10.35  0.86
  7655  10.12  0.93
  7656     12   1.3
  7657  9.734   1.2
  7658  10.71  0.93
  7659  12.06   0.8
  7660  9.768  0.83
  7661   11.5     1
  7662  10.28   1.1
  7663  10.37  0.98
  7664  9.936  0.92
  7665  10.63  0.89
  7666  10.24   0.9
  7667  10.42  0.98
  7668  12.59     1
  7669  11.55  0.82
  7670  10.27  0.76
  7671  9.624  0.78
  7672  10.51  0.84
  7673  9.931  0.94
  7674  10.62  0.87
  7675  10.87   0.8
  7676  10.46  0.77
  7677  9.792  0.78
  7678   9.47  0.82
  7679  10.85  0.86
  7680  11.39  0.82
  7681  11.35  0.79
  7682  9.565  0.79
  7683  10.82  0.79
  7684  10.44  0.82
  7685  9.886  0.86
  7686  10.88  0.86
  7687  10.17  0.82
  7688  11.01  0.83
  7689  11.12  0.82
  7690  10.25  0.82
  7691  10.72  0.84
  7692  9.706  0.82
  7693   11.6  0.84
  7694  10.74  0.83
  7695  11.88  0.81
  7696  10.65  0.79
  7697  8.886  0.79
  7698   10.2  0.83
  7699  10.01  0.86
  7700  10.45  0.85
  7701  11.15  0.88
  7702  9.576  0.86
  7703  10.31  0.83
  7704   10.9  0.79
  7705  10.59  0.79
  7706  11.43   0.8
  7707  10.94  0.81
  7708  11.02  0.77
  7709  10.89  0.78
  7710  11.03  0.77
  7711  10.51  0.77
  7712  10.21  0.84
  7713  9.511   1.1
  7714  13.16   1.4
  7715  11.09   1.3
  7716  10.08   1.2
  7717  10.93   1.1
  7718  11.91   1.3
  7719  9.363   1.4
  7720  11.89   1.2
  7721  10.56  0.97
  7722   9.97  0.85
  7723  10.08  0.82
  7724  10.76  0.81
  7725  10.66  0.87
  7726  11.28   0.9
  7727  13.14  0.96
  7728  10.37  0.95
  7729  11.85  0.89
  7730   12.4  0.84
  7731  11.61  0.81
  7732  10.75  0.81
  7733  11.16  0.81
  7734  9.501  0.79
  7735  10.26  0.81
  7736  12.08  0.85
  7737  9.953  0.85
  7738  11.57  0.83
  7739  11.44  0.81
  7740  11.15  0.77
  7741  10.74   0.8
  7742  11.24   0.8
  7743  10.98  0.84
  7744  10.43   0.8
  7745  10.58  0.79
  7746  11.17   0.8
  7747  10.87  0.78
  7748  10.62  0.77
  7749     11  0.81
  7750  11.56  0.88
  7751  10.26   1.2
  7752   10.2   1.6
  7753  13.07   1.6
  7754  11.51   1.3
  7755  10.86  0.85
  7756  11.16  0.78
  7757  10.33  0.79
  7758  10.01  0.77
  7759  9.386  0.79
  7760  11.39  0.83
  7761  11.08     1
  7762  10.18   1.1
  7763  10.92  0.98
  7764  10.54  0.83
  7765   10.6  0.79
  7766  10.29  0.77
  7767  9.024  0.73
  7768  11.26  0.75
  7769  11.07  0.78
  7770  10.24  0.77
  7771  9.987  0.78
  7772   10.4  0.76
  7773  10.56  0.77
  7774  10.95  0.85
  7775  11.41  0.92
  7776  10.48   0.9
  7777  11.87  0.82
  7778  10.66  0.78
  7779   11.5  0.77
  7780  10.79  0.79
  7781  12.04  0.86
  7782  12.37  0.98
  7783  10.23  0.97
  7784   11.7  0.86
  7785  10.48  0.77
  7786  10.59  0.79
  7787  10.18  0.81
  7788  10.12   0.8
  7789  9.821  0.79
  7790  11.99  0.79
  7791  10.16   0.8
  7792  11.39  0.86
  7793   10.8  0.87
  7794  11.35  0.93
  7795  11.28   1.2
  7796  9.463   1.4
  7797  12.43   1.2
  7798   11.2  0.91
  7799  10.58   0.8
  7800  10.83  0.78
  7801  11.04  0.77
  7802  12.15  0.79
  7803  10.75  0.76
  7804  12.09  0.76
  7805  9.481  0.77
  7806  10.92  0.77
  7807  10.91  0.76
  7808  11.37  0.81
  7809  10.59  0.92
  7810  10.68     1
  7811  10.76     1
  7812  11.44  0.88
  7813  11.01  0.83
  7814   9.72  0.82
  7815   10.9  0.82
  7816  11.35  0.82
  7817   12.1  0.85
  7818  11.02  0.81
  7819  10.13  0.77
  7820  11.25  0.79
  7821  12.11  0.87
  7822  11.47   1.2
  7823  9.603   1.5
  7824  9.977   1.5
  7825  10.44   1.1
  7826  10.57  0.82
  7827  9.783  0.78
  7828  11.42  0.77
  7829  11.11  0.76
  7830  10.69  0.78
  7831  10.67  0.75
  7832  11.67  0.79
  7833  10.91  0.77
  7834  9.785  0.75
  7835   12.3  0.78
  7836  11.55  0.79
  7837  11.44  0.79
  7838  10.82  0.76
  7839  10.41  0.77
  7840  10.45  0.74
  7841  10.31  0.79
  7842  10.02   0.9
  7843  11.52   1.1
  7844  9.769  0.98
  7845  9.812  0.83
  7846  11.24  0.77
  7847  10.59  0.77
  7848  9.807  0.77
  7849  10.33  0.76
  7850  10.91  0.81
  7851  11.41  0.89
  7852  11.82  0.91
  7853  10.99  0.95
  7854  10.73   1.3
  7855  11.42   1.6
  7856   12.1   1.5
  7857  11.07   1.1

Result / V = 1.06 Ang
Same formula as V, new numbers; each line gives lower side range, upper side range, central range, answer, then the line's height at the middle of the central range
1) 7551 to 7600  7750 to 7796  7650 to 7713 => 2.25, 11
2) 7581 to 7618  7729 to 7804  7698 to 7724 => 0.71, 11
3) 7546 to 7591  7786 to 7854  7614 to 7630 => -0.05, 11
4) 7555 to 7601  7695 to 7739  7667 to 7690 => 0.68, 10.9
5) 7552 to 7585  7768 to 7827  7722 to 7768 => 0.13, 10.9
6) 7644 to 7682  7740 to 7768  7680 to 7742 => -0.62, 10.7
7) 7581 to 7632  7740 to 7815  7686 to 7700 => 0.52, 10.9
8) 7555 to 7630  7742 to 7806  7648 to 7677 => 0.99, 11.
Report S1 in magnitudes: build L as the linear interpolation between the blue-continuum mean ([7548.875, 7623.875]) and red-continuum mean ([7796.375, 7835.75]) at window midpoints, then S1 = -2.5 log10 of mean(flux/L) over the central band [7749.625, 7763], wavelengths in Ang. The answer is 0.014 mag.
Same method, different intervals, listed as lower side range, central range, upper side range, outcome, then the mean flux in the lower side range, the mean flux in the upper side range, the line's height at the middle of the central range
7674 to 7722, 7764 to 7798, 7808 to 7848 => -0.01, 10.6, 10.8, 10.7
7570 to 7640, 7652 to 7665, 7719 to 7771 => 0.02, 10.9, 10.9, 10.9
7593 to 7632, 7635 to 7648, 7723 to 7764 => 0.02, 11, 11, 11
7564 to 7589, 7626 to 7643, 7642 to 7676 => 0.03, 10.8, 10.7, 10.7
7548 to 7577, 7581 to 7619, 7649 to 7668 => -0.02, 11.1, 10.6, 10.9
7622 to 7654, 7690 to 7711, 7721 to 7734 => 0.03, 10.6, 11.1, 10.9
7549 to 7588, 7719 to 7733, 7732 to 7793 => -0.03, 11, 10.8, 10.9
